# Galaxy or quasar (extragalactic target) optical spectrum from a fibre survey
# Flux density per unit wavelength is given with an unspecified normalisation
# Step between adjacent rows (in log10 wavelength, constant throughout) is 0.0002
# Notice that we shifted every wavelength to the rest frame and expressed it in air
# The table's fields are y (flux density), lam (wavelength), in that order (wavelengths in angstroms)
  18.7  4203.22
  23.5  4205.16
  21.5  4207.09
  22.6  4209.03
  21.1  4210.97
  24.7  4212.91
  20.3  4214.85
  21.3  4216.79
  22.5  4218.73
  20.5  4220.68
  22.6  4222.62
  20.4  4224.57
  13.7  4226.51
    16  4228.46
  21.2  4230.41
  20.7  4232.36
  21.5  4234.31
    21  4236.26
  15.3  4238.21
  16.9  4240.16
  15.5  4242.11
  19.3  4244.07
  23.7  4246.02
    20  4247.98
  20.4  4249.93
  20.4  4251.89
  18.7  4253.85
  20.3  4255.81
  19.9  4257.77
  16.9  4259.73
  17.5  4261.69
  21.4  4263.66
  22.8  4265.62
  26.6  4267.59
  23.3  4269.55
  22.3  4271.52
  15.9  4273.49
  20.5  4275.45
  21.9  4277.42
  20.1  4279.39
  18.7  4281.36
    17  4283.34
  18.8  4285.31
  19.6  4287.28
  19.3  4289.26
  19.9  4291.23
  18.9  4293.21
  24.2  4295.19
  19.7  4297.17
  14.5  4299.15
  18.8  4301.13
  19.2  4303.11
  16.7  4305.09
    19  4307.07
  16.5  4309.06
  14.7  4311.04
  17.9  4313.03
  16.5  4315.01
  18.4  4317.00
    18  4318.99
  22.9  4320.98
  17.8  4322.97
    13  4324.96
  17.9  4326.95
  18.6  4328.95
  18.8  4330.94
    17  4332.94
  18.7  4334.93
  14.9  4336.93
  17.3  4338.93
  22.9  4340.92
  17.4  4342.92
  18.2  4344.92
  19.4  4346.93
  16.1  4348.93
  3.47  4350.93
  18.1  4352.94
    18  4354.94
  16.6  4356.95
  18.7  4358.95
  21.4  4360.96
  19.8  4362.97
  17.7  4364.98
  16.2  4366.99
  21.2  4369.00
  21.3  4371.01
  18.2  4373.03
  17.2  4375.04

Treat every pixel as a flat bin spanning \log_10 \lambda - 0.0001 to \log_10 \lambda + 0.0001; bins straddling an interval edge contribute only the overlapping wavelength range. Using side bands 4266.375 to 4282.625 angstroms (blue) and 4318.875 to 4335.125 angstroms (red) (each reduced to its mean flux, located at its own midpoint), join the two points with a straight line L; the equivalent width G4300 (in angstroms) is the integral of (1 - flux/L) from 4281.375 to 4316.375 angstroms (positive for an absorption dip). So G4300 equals 2.5 angstroms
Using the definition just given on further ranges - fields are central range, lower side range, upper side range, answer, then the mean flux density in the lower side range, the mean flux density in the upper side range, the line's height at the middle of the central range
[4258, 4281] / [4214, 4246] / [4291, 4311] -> -2.2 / 19.4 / 18.5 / 18.9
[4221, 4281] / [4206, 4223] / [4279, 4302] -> 1.8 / 21.9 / 19.1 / 20.6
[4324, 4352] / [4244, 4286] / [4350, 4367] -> 1.4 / 20.3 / 16.7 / 17.5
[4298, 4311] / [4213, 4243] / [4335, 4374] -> 0.8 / 19.5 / 17.8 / 18.4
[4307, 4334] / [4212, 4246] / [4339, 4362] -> 0.4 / 19.7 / 17.3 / 17.9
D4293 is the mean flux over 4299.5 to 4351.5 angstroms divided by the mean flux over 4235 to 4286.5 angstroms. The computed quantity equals 0.9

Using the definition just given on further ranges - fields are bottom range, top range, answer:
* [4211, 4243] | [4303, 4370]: 0.89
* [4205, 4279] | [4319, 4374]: 0.88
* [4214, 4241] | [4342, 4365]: 0.87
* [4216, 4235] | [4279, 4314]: 0.92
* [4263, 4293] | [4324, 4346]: 0.86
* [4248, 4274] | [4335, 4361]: 0.83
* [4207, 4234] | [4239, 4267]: 0.95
